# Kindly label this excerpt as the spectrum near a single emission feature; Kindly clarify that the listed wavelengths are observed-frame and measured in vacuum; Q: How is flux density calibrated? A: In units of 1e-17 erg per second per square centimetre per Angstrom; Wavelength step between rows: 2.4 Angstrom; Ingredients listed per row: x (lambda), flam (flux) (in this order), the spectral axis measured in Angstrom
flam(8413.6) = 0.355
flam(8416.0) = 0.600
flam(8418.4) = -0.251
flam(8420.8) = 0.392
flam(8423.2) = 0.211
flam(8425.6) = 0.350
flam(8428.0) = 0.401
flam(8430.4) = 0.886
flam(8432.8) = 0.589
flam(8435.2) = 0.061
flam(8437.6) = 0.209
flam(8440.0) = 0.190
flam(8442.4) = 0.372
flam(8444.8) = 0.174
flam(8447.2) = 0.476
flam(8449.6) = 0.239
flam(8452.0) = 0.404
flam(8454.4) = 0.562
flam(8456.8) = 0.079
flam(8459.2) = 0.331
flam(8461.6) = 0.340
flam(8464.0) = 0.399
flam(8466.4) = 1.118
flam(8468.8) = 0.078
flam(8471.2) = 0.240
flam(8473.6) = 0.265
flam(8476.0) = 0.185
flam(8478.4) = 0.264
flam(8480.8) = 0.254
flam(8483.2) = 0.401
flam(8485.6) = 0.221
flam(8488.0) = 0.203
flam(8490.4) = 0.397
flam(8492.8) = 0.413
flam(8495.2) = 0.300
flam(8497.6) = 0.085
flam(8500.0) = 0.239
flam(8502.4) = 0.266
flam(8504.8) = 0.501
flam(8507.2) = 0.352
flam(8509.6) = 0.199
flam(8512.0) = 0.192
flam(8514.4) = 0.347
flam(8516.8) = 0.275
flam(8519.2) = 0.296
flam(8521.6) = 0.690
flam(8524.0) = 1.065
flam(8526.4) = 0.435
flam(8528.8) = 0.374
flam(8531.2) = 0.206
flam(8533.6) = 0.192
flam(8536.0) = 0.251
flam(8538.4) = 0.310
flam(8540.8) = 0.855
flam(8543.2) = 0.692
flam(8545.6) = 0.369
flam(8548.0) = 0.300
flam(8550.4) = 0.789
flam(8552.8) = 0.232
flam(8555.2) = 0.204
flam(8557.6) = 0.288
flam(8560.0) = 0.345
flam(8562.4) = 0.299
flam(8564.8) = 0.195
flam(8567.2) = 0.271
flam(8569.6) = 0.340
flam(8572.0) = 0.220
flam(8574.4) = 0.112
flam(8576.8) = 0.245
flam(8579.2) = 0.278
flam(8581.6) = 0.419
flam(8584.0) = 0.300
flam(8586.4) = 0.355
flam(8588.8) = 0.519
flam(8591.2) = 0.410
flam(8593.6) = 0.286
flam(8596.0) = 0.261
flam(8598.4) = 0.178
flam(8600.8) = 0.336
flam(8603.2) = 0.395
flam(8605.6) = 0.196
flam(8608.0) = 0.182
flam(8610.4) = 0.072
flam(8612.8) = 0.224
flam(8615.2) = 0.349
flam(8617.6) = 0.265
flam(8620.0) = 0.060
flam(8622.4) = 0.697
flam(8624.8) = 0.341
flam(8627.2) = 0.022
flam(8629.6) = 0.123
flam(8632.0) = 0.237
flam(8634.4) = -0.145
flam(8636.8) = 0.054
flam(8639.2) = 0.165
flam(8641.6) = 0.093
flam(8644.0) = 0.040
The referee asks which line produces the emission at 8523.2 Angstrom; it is [S II] 6716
